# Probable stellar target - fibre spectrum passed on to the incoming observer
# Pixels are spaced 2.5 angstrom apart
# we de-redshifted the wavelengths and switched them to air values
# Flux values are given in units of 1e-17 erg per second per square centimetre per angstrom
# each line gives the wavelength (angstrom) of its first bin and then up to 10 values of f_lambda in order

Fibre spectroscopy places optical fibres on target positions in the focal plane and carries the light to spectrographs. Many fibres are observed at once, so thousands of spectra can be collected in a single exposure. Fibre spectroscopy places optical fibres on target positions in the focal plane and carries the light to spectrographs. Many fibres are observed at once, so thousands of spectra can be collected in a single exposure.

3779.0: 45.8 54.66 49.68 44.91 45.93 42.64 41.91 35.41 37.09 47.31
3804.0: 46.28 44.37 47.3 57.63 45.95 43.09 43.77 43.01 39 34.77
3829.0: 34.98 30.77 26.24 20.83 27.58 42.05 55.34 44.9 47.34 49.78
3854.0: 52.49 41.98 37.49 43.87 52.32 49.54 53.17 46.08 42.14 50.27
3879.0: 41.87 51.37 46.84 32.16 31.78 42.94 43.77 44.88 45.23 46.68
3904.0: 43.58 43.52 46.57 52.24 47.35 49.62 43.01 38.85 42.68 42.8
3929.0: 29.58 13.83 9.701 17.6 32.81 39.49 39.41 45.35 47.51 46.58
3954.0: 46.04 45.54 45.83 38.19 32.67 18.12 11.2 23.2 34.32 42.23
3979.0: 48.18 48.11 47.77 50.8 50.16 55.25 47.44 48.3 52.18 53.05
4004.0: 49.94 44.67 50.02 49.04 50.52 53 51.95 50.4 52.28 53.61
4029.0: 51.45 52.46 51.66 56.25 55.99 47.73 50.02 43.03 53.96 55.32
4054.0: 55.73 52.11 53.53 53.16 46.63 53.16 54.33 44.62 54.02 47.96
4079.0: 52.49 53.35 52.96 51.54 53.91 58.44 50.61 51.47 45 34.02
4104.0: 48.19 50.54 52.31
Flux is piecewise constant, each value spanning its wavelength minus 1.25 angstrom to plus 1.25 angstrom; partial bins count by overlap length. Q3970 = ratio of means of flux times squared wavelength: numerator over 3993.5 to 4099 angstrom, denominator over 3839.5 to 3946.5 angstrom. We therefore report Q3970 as 1.3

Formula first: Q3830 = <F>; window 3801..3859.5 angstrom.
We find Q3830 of 41.8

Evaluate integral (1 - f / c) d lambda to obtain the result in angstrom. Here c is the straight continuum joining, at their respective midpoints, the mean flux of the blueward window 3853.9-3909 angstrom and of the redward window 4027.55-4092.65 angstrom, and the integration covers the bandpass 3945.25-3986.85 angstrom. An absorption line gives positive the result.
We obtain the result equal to 7.7 angstrom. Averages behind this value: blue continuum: 44.6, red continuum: 52.1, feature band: 39.3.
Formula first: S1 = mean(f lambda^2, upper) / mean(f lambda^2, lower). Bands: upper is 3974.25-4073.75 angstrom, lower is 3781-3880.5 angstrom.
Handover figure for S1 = 1.29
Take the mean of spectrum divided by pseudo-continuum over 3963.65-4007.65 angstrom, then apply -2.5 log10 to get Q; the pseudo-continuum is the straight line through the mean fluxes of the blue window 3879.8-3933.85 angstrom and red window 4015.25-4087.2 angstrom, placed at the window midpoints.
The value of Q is 0.12 mag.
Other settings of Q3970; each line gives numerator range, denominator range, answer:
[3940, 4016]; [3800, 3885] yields 1.07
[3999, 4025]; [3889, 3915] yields 1.19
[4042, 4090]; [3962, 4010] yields 1.26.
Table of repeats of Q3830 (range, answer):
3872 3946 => 39.9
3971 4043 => 49.3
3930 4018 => 40.8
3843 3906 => 45.4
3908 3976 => 36.3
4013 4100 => 51.9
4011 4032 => 51.7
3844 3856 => 48.9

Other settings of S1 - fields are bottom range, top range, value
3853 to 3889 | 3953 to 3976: 0.76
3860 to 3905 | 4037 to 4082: 1.26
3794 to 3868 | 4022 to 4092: 1.39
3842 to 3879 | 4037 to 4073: 1.20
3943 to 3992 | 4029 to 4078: 1.33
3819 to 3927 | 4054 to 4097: 1.34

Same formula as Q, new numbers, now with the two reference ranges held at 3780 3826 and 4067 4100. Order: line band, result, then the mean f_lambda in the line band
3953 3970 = 0.39 mag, 34.1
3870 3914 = 0.06 mag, 44.4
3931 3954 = 0.39 mag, 33.8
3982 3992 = -0.02 mag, 50.5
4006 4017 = 0.01 mag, 49.5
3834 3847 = 0.24 mag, 36.6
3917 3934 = 0.37 mag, 33.9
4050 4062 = -0.06 mag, 54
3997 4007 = -0.01 mag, 50.2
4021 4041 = -0.05 mag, 52.9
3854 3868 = 0.01 mag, 45.9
